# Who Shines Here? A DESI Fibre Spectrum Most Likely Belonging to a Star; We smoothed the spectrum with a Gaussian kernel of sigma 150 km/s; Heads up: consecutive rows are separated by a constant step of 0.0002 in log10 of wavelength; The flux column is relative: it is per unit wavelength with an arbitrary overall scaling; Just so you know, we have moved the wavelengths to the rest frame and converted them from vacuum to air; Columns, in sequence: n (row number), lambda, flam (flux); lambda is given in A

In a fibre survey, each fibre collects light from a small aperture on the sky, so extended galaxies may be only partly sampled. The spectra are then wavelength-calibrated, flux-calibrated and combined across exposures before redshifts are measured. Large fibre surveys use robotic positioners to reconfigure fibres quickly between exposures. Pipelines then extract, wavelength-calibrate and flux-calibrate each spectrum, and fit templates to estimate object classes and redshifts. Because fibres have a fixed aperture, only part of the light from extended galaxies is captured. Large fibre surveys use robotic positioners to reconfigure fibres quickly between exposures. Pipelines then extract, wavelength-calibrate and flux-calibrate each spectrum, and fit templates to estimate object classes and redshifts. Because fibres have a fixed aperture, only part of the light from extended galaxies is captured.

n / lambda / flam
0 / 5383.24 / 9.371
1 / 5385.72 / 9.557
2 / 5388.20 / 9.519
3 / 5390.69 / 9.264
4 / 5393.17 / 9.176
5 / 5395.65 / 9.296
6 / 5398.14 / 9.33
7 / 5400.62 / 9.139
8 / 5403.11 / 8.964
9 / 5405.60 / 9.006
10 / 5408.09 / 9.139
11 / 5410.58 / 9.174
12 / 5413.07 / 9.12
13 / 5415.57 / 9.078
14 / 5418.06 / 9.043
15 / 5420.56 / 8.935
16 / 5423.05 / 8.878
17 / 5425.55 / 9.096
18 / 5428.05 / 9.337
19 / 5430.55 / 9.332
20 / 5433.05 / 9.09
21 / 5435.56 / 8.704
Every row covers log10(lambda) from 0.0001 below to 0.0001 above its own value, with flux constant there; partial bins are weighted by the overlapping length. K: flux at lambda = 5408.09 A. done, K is 9.139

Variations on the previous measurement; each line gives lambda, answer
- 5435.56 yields 8.704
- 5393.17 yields 9.176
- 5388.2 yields 9.519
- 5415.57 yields 9.078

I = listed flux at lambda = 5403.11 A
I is 8.964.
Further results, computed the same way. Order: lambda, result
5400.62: 9.139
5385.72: 9.557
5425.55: 9.096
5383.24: 9.371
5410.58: 9.174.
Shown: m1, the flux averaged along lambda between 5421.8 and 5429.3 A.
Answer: 9.11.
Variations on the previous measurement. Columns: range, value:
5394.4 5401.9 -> 9.26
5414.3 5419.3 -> 9.06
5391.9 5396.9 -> 9.24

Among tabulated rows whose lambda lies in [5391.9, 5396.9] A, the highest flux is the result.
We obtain 9.296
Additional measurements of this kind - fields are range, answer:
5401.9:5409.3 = 9.139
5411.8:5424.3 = 9.12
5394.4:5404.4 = 9.33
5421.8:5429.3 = 9.337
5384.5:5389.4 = 9.557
